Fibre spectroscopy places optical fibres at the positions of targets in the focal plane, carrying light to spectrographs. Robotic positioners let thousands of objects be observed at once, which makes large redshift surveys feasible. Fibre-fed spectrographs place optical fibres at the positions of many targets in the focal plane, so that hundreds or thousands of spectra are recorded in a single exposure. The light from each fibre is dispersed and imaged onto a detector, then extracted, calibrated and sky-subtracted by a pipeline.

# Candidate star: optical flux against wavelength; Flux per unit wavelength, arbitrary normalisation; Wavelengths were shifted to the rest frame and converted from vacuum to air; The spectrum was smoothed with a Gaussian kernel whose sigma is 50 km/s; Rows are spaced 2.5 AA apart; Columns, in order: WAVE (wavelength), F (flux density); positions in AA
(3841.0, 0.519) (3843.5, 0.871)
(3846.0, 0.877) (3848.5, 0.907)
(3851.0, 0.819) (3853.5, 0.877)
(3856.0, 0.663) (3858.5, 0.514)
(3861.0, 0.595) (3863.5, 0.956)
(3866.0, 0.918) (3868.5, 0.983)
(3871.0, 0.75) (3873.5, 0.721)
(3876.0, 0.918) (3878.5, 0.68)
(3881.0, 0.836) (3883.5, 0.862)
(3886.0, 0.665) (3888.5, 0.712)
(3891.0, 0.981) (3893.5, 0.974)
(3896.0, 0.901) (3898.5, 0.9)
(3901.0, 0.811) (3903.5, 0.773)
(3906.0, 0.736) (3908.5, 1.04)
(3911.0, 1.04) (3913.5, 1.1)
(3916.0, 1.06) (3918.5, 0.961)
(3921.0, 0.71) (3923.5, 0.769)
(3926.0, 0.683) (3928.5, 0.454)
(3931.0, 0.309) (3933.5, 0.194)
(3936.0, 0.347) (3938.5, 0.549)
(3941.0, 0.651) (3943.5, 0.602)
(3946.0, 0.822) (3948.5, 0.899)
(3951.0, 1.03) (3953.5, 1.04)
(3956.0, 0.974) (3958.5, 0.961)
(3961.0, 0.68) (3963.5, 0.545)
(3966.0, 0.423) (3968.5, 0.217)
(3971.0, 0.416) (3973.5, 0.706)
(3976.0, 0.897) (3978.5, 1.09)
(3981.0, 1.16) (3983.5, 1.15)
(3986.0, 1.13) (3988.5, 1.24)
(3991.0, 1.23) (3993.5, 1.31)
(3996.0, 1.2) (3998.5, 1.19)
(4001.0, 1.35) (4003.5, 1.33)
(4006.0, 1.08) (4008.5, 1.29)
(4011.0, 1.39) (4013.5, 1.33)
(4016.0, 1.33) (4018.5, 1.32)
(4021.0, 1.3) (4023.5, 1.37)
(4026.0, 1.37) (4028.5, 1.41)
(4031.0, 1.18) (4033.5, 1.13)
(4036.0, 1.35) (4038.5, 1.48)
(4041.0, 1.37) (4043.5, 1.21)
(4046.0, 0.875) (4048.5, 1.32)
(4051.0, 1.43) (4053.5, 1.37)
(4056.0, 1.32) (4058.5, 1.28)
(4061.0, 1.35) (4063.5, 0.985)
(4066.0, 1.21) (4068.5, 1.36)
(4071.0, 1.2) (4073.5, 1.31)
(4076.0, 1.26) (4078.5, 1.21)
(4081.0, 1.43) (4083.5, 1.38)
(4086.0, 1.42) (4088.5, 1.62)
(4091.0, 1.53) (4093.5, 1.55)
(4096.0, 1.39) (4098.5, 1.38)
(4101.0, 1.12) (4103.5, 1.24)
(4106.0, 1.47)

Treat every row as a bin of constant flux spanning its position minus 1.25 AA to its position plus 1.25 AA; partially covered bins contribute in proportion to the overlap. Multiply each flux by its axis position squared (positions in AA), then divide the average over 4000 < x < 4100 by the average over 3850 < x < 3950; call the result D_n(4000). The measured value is 1.85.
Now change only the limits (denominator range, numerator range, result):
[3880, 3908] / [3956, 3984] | 0.93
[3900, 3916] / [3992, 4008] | 1.40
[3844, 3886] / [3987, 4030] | 1.74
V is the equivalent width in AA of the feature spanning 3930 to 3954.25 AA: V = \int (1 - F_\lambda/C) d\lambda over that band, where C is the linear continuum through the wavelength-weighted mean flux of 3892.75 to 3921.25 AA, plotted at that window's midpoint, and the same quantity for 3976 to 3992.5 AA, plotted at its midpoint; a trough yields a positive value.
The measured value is 9.3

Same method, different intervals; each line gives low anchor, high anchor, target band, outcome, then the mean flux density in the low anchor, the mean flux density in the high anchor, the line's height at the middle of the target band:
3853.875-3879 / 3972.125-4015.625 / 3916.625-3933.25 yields 5.57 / 0.776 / 1.18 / 0.962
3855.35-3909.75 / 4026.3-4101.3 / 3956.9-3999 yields 6.88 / 0.815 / 1.32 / 1.08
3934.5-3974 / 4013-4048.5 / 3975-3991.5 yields -3.96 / 0.675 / 1.29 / 0.907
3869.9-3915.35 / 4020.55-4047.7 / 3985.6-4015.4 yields -2.11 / 0.859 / 1.28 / 1.18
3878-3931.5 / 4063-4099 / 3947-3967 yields 3.16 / 0.825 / 1.36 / 0.983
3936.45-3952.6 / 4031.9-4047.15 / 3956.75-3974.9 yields 5.78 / 0.745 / 1.24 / 0.855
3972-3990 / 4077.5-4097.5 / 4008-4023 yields -1.99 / 1.05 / 1.44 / 1.18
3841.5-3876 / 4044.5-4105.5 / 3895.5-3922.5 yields 0.31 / 0.802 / 1.32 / 0.921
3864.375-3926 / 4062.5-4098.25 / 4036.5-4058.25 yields -0.60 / 0.864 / 1.35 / 1.26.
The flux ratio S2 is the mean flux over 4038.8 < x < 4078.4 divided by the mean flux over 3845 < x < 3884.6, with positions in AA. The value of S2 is 1.57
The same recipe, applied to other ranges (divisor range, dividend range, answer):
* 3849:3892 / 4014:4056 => 1.64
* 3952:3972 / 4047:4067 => 1.92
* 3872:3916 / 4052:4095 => 1.55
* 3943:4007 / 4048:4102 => 1.41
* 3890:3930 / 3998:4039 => 1.51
